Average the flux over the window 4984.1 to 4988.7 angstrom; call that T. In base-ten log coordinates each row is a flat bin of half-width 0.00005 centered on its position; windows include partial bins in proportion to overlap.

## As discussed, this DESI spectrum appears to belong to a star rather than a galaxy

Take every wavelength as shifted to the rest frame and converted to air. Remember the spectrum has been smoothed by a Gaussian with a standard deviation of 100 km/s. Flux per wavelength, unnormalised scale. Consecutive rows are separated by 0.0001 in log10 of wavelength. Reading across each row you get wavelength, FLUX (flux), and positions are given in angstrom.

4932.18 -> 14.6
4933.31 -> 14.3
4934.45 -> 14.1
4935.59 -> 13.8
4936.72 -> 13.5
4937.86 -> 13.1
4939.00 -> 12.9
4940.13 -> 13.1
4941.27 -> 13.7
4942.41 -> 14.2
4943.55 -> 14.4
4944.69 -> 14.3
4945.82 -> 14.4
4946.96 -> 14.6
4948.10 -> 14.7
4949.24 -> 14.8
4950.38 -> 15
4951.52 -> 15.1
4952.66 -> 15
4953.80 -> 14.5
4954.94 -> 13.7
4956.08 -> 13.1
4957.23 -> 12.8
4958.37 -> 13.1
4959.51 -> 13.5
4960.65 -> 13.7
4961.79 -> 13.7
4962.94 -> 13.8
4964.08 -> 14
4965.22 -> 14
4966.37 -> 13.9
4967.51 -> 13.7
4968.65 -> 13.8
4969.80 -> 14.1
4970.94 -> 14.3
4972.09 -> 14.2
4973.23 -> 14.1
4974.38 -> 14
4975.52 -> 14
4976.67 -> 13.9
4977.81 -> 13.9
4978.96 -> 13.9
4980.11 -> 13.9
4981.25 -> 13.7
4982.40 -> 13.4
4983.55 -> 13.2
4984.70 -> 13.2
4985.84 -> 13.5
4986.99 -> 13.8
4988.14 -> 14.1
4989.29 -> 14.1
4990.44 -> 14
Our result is 13.7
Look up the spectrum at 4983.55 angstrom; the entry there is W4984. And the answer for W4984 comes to 13.2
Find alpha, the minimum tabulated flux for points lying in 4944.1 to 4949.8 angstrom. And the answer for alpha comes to 14.3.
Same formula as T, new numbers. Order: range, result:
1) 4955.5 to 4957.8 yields 12.9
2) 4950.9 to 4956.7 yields 14.3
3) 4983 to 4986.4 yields 13.3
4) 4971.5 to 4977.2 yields 14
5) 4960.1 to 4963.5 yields 13.7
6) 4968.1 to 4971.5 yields 14.1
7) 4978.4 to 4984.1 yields 13.6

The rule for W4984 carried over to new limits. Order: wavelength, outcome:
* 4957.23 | 12.8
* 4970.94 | 14.3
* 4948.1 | 14.7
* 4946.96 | 14.6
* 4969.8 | 14.1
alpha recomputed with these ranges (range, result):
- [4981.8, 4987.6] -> 13.2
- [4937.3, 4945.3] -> 12.9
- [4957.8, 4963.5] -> 13.1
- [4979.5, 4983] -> 13.4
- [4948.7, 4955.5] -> 13.7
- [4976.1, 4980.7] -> 13.9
